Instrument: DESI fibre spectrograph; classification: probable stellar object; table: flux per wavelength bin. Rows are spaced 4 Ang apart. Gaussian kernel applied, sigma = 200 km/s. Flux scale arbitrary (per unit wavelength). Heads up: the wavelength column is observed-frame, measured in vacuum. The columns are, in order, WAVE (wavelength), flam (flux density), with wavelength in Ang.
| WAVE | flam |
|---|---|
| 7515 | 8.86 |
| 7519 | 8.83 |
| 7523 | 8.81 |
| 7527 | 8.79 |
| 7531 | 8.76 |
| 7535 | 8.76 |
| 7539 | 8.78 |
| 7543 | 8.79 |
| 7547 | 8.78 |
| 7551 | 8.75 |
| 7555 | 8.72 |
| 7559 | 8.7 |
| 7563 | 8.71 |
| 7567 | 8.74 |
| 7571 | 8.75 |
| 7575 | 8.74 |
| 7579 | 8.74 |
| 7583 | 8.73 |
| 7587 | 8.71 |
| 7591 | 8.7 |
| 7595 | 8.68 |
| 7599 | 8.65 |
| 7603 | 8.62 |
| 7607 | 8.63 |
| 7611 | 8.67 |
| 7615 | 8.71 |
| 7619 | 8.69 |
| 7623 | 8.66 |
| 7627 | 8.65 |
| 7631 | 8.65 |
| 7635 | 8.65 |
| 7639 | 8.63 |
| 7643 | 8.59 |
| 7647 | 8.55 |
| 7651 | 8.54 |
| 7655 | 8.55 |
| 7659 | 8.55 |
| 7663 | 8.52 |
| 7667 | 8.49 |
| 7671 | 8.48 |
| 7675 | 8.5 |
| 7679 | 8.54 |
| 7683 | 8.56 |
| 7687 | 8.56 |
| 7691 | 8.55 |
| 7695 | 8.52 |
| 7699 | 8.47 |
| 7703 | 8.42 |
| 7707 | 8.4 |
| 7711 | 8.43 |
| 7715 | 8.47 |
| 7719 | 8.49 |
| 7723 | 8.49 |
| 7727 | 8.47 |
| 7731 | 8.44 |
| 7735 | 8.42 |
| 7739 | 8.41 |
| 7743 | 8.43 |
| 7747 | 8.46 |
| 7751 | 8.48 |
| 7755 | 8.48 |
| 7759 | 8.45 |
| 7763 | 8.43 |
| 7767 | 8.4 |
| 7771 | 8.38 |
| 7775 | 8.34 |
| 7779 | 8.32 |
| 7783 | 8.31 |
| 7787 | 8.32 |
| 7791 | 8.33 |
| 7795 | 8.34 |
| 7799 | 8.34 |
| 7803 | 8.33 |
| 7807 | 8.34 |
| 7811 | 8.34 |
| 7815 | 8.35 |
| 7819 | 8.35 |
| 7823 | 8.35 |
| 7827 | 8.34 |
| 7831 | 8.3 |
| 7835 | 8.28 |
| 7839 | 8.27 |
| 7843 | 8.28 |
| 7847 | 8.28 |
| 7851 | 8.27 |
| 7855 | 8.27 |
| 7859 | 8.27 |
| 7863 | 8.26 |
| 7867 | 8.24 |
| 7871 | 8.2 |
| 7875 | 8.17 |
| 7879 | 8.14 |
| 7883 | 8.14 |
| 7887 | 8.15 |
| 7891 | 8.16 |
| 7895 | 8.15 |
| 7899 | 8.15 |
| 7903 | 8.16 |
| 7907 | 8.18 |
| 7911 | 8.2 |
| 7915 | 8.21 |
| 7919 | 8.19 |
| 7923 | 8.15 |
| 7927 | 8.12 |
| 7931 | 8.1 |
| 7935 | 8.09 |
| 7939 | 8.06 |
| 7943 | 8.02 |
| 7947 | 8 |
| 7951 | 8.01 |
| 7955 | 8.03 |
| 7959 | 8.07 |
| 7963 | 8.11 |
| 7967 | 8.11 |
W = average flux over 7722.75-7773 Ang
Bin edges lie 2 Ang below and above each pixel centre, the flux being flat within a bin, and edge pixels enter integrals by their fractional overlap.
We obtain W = 8.44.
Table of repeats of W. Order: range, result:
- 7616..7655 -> 8.62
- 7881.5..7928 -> 8.16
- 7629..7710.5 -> 8.53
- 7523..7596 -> 8.74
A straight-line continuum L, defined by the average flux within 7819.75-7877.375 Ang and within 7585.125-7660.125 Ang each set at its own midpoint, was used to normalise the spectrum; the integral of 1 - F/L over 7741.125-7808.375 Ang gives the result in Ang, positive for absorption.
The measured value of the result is 0.1 Ang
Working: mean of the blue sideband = 8.64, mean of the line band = 8.38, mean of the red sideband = 8.27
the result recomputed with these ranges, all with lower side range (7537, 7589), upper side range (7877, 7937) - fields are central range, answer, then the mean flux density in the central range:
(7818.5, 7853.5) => -0.1 Ang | 8.3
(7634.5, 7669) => 0.1 Ang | 8.56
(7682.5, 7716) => 0.1 Ang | 8.48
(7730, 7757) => 0.0 Ang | 8.45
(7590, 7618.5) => 0.0 Ang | 8.67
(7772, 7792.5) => 0.1 Ang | 8.33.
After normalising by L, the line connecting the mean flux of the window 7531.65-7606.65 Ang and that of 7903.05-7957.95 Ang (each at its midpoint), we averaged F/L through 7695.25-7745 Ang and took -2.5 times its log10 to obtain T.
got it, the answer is 0.00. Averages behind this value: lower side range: 8.72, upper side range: 8.11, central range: 8.45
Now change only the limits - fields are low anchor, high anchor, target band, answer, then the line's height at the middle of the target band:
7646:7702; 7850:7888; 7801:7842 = 0.00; 8.29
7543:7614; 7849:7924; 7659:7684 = 0.00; 8.55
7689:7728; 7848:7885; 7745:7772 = -0.01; 8.39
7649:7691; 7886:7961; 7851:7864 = -0.01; 8.22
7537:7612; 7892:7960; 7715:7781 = 0.00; 8.42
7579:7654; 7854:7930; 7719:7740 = 0.00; 8.46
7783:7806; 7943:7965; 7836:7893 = 0.00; 8.2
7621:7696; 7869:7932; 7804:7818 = 0.00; 8.31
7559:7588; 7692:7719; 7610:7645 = 0.00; 8.62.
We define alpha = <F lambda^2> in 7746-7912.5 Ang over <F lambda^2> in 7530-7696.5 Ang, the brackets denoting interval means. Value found 1.01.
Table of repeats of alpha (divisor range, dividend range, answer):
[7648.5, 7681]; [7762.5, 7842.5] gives 1.01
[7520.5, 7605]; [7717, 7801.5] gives 1.01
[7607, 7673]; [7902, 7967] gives 1.02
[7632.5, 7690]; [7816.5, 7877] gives 1.02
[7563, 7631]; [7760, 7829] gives 1.01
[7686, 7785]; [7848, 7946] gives 1.01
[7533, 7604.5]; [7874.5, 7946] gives 1.02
